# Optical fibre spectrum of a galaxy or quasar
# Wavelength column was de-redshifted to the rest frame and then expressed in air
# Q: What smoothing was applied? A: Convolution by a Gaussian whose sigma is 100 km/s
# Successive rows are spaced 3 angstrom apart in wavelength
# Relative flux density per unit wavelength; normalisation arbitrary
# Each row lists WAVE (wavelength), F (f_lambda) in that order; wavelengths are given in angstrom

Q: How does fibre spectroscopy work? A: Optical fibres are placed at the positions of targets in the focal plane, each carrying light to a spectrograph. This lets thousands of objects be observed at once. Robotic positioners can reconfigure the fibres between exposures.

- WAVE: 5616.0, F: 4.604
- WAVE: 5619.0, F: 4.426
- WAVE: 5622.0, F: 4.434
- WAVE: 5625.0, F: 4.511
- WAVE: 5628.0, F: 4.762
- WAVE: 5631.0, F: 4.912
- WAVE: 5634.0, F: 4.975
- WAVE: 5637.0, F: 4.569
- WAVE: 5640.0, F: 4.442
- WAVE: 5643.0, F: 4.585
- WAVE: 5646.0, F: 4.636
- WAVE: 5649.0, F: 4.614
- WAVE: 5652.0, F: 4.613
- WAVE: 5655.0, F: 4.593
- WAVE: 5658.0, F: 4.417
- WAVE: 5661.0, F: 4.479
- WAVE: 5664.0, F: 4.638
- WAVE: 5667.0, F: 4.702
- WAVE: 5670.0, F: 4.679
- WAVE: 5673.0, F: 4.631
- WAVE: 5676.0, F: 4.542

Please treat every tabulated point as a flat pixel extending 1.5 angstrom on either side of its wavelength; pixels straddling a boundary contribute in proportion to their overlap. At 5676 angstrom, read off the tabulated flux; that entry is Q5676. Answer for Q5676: 4.542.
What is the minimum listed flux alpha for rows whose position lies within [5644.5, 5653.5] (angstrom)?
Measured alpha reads 4.613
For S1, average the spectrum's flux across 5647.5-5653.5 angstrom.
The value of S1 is 4.61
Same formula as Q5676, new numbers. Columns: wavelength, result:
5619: 4.426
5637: 4.569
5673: 4.631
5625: 4.511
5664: 4.638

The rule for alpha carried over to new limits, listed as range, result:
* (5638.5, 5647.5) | 4.442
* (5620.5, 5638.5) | 4.434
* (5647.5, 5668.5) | 4.417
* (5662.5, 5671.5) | 4.638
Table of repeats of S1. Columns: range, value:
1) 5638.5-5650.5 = 4.57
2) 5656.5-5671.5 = 4.58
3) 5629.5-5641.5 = 4.72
